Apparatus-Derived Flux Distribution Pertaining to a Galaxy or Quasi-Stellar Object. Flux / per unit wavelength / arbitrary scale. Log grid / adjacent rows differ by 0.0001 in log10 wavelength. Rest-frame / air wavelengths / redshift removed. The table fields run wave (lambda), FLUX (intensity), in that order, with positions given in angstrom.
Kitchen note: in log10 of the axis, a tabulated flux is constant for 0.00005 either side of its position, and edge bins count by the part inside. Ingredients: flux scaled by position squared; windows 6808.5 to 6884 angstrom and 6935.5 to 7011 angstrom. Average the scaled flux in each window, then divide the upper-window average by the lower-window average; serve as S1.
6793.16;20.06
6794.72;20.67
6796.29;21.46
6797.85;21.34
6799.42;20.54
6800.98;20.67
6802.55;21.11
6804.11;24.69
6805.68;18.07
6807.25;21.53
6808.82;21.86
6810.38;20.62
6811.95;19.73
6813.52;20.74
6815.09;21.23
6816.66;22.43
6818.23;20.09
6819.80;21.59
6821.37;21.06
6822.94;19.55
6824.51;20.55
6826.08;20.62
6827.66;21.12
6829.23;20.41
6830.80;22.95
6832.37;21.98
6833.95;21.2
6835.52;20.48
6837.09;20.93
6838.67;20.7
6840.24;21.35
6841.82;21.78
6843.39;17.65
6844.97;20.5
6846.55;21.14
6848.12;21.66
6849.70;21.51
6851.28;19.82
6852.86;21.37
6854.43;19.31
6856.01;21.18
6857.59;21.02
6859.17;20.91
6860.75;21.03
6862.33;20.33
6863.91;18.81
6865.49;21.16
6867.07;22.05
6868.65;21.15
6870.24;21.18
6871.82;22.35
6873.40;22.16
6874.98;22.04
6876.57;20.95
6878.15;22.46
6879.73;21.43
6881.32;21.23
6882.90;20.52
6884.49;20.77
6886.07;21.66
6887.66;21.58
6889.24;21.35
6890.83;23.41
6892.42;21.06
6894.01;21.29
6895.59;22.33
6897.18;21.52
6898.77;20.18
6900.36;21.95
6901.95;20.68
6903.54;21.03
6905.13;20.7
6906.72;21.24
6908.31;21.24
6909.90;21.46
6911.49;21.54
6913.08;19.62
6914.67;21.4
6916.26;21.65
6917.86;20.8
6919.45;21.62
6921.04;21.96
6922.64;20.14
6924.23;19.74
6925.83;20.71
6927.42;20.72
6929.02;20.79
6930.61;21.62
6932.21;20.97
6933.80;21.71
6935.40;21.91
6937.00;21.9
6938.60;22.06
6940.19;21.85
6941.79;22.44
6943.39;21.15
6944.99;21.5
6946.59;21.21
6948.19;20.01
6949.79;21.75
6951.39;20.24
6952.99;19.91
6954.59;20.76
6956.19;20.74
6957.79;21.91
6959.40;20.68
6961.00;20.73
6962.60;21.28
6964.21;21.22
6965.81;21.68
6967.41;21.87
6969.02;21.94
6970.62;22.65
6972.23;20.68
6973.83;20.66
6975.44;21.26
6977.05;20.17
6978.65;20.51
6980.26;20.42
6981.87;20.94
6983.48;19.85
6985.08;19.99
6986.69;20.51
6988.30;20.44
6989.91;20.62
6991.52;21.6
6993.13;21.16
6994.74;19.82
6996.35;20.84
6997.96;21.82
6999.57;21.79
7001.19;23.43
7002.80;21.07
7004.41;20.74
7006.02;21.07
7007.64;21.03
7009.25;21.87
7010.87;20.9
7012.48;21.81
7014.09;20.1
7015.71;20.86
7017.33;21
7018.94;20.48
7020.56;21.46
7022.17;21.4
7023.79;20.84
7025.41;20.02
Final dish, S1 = 1.04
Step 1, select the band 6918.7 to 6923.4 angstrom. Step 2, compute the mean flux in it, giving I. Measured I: 21.2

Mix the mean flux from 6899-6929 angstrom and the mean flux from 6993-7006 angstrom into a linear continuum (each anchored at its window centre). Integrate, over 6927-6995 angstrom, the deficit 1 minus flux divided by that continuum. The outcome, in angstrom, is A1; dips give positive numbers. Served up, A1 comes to 0.3 angstrom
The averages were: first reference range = 21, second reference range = 21.3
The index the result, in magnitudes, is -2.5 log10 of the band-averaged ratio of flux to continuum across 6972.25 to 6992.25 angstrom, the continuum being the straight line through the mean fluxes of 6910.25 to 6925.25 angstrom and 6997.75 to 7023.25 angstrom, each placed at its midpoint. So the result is 0.03 mag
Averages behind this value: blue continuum 21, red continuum 21.3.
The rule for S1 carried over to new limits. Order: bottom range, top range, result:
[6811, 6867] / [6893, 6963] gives 1.04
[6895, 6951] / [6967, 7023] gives 1.01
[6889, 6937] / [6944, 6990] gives 1.00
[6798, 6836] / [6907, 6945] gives 1.04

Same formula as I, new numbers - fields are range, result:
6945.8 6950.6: 21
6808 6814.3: 20.8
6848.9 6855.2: 20.5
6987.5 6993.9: 21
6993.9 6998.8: 20.9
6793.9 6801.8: 20.9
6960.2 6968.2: 21.4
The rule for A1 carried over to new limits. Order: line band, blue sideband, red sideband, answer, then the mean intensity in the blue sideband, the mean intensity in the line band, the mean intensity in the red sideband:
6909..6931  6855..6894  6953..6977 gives 0.3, 21.3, 21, 21.2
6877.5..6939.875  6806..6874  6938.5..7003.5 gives -0.8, 20.9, 21.3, 21.1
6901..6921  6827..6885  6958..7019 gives -0.1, 21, 21.1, 21.1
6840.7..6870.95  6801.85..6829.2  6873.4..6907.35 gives 0.7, 21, 20.7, 21.4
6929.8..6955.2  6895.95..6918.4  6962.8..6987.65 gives -0.4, 21.1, 21.3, 21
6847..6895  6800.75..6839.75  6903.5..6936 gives -0.4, 21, 21.2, 21.1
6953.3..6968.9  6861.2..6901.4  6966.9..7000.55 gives -0.1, 21.4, 21.2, 20.9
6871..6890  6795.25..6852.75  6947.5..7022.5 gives -0.5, 21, 21.6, 21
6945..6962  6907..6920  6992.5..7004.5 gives 0.3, 21.2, 20.8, 21.4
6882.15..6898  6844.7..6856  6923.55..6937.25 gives -0.5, 20.8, 21.5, 21.1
